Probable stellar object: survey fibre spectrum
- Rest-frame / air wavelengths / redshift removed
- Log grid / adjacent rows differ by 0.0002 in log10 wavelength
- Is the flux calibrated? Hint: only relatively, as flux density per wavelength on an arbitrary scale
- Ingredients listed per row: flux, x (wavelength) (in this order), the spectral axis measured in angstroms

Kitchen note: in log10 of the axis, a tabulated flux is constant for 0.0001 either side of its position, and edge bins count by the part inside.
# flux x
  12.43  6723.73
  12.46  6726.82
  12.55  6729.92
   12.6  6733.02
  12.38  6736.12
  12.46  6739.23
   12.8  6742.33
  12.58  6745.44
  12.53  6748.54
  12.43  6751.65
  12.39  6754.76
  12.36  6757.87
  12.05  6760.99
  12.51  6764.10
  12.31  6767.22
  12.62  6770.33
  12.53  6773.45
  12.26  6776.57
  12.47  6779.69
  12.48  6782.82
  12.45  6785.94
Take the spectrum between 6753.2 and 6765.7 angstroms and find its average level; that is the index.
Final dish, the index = 12.3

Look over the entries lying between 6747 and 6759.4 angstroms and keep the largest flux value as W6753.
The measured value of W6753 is 12.53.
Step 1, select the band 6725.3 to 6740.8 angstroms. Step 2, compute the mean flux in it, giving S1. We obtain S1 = 12.5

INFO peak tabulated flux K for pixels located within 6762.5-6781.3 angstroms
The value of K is 12.62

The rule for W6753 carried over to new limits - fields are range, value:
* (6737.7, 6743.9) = 12.8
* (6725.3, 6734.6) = 12.6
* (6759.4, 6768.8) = 12.51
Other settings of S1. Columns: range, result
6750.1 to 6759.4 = 12.4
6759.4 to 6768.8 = 12.3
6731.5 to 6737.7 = 12.5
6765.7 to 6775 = 12.5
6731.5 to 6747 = 12.6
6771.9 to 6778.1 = 12.4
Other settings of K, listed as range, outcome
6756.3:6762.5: 12.36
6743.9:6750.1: 12.58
